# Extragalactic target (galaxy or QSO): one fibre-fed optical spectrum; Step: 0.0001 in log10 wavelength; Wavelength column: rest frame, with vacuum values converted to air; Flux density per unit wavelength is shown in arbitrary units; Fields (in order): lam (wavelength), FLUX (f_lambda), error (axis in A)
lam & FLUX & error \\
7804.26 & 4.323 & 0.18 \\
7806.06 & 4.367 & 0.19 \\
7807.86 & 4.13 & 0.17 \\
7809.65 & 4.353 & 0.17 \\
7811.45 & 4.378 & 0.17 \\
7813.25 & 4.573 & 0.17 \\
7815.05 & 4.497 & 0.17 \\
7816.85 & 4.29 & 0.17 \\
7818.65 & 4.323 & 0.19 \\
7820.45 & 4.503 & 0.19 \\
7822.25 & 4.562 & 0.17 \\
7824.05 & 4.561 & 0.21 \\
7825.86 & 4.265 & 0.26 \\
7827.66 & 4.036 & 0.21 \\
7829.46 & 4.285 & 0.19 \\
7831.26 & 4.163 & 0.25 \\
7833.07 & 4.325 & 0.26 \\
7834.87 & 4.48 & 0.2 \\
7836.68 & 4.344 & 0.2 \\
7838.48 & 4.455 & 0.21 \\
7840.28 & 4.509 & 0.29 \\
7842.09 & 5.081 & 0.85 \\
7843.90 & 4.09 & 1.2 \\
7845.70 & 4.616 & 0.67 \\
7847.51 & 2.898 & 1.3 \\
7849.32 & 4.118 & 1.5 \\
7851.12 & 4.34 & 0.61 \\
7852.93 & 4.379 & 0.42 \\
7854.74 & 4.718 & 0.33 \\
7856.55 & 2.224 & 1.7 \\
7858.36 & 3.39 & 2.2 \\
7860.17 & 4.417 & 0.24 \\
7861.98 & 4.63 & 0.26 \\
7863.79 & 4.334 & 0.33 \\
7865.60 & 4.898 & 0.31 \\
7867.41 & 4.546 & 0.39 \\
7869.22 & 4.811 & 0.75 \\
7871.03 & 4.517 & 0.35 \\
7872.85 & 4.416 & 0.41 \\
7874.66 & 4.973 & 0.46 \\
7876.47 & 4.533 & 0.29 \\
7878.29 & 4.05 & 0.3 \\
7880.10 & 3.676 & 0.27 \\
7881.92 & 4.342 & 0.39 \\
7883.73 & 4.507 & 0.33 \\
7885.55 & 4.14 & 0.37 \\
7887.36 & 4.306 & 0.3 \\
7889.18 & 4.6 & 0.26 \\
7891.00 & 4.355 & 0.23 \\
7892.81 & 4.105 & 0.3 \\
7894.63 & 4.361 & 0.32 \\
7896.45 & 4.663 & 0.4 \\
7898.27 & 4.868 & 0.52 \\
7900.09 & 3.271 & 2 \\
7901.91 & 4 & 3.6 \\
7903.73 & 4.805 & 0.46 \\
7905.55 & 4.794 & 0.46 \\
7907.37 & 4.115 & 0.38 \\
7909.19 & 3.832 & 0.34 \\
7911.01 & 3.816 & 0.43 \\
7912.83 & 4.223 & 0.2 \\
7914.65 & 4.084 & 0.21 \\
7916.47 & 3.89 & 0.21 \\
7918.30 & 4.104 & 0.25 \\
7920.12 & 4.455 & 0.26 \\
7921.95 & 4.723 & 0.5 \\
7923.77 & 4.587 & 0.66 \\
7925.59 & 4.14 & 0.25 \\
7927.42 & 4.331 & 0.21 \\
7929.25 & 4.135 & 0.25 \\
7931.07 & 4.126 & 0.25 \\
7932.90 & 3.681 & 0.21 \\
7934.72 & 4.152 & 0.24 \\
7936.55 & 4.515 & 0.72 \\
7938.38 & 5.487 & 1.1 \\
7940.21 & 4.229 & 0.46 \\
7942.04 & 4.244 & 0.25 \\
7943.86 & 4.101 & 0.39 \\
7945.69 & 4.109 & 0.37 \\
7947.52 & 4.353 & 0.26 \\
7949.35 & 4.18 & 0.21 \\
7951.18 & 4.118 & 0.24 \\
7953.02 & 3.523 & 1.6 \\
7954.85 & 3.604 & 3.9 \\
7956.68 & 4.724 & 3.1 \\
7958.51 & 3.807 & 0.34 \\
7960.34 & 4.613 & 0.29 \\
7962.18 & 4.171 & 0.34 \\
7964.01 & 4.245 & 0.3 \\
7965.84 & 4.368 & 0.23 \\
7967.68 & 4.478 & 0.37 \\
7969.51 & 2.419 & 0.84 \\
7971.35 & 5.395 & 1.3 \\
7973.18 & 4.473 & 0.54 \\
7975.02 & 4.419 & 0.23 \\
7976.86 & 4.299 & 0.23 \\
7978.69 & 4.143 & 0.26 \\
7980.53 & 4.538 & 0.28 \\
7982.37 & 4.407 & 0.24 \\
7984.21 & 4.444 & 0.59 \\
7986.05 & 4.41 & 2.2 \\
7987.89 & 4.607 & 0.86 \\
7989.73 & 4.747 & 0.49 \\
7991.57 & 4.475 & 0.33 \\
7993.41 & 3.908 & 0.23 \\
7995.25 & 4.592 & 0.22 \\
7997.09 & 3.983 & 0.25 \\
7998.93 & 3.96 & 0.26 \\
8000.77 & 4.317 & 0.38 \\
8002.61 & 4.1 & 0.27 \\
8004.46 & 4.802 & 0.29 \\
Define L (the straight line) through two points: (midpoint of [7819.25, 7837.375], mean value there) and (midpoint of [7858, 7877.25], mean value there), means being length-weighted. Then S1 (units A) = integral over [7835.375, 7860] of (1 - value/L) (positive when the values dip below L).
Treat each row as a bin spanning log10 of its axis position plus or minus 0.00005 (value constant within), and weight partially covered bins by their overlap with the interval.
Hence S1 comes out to 1.84 A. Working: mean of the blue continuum 4.35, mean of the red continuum 4.53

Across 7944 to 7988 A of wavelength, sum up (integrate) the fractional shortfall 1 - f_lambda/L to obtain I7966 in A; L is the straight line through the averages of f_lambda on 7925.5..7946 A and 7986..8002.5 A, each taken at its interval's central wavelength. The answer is 0.7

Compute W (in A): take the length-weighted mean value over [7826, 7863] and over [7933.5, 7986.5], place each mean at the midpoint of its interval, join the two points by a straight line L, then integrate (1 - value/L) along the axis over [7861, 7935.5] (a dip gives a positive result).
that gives -1.67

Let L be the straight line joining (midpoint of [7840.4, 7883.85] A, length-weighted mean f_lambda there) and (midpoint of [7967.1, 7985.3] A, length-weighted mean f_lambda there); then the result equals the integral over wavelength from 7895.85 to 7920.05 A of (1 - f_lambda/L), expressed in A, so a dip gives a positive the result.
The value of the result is 0.50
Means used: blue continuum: 4.27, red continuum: 4.3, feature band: 4.19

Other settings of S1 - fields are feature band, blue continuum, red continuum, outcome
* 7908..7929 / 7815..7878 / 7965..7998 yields 0.7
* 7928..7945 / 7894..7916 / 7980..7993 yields 0.1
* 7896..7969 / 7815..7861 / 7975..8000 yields 1.2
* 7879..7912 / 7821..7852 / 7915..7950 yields 0.3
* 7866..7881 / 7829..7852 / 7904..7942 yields -0.6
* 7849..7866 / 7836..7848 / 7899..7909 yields 0.7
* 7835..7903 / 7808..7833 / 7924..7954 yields 0.2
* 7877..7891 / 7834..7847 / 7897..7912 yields 0.1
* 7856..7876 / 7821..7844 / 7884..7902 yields 0.0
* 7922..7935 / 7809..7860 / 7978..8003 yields 0.3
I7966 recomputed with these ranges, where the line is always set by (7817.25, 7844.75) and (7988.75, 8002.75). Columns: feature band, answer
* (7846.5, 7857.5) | 1.5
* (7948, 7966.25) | 0.7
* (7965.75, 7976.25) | 0.1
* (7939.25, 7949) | 0.2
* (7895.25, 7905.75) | -0.1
